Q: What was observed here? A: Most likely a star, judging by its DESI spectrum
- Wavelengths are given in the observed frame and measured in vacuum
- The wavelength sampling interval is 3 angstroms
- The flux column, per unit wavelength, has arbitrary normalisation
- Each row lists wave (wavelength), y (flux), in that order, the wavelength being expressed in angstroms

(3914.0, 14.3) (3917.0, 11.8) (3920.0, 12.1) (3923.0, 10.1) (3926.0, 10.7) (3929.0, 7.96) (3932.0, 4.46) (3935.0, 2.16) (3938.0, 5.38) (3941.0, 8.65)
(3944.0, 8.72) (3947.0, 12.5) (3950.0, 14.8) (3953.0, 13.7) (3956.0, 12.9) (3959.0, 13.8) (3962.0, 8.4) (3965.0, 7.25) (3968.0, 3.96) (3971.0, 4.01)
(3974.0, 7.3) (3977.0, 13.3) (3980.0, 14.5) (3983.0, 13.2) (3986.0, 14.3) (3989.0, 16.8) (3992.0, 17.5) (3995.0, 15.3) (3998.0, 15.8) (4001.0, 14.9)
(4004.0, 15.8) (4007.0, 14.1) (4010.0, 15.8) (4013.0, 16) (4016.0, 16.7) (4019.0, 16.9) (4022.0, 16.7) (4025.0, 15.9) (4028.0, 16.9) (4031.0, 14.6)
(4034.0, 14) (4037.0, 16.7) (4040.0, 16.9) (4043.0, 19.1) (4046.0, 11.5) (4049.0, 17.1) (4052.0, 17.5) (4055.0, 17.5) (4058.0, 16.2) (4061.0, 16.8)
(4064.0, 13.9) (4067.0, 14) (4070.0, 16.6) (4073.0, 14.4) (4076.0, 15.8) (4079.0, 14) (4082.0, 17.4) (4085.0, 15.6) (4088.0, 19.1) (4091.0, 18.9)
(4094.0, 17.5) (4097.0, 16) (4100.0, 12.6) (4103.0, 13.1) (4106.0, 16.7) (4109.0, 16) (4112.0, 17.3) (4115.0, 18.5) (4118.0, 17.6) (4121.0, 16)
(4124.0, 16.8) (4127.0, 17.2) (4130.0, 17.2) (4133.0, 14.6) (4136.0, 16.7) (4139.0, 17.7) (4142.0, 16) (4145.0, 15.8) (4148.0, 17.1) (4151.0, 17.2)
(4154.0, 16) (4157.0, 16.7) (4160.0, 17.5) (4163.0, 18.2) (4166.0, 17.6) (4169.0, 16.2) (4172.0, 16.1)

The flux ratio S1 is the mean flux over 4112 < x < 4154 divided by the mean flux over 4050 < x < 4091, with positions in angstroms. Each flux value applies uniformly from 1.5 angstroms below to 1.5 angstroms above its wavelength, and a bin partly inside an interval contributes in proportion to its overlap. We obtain 1.04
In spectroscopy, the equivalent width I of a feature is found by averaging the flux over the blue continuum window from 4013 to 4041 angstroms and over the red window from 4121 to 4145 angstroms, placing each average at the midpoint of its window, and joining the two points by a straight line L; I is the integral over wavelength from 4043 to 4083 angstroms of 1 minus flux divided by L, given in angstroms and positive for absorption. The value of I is 1.4 angstroms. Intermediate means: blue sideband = 16.1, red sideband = 16.5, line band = 15.7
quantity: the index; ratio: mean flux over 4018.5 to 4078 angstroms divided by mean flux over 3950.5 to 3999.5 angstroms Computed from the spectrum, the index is 1.32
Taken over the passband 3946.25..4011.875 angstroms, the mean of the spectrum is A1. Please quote 12.7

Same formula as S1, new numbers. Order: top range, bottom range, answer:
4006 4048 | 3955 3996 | 1.38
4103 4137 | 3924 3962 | 1.73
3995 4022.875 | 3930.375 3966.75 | 1.69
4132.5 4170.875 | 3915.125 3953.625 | 1.78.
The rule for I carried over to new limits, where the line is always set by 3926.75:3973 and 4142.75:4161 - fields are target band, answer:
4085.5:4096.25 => -2.89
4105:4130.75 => -2.91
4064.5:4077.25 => -1.57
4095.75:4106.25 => 0.23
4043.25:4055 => -3.24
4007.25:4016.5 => -3.97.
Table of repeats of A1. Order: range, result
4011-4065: 16.2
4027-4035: 15.1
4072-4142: 16.4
